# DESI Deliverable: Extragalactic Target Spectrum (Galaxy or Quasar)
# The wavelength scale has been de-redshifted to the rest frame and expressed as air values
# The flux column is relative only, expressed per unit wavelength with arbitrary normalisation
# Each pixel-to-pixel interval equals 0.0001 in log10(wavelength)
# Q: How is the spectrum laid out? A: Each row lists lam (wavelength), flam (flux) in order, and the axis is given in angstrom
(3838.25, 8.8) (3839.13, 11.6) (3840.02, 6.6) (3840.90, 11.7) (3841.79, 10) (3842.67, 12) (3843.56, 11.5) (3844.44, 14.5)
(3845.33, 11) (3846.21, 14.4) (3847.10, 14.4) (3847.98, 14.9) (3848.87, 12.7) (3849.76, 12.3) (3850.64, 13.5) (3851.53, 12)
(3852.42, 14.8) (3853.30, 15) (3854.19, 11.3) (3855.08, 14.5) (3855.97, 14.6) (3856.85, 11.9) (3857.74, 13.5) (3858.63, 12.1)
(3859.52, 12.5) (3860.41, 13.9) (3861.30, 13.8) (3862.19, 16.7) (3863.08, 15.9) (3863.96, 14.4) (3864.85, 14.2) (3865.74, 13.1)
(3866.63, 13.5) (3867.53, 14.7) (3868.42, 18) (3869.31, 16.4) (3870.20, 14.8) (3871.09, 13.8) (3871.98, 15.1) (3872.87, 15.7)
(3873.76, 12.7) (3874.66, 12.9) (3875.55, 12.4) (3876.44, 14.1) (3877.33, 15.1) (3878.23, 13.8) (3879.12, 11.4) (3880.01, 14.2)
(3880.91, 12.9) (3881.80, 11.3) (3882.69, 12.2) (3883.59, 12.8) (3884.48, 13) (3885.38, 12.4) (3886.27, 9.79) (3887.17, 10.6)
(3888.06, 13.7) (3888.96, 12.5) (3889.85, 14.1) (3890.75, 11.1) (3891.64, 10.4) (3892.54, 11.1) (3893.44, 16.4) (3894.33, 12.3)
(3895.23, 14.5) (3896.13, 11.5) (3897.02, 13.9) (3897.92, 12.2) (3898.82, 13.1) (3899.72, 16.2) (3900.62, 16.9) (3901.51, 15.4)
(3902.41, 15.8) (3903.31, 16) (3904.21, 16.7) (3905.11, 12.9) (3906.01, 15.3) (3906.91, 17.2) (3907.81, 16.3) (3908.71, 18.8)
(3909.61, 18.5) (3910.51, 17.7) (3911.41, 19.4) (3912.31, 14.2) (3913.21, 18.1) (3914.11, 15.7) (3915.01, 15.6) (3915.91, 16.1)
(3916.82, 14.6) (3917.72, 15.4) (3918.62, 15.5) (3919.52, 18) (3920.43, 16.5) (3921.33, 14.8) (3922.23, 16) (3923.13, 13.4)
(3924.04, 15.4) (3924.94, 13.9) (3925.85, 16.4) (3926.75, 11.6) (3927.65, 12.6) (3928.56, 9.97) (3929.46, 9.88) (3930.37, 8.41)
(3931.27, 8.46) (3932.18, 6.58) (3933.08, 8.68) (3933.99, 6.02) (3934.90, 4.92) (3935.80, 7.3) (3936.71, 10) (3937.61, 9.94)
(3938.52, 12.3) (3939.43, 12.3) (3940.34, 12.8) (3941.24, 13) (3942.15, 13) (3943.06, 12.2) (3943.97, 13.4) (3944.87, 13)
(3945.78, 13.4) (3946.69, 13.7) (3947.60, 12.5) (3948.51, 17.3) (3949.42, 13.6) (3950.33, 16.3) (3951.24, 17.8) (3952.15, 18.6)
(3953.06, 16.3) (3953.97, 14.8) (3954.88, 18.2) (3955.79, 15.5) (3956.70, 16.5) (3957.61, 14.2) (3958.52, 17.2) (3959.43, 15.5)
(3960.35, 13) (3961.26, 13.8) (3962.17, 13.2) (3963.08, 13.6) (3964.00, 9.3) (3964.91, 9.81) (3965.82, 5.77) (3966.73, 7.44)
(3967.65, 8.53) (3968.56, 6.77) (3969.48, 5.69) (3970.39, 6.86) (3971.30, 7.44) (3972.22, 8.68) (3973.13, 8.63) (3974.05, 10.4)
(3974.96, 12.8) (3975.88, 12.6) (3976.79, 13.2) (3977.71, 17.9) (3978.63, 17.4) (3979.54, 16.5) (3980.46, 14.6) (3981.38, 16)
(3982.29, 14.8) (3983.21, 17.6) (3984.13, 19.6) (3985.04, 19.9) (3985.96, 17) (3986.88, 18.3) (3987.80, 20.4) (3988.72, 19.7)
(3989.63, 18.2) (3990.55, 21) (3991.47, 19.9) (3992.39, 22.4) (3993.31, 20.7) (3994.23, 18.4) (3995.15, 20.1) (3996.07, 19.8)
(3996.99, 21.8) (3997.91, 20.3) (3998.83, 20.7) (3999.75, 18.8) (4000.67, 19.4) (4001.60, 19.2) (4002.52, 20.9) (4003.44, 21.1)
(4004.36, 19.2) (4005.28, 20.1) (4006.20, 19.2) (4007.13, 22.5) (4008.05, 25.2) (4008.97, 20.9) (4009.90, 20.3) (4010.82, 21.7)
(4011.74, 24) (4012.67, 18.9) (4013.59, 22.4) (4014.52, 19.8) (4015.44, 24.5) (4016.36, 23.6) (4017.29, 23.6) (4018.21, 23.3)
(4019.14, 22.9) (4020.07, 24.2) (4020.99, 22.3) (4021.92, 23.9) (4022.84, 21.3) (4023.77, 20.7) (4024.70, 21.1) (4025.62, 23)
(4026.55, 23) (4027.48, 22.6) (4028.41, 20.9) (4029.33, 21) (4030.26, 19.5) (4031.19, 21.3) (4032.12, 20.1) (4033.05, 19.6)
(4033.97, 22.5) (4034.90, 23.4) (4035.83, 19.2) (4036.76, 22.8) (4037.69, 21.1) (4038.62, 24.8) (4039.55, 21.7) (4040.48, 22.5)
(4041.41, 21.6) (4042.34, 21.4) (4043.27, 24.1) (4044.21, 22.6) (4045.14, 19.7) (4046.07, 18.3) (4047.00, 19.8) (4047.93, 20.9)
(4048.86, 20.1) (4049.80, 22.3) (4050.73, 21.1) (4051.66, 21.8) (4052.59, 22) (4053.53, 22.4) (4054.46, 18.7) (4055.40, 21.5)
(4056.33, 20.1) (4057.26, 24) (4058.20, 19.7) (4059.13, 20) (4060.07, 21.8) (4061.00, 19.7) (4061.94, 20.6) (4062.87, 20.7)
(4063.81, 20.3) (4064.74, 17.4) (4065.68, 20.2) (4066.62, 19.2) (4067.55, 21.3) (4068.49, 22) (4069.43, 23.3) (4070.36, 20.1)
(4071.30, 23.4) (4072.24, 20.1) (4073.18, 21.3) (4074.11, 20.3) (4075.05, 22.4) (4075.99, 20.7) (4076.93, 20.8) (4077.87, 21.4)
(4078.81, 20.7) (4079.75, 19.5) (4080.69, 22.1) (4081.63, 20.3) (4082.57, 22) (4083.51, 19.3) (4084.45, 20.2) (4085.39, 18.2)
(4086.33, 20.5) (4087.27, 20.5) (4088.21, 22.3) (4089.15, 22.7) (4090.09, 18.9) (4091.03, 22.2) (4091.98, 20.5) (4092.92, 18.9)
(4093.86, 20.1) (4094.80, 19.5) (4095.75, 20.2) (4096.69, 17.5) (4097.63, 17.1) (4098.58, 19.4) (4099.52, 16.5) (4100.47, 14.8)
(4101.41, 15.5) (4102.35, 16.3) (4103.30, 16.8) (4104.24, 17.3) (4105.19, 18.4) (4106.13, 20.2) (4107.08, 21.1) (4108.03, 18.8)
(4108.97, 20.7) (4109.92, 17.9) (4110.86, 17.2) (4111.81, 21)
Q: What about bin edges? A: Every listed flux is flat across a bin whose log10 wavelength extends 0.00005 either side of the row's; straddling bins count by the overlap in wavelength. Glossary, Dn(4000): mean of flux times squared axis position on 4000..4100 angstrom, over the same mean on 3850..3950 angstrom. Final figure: 1.67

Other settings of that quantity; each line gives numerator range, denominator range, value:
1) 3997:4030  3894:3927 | 1.47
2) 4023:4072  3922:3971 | 1.84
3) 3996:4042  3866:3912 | 1.62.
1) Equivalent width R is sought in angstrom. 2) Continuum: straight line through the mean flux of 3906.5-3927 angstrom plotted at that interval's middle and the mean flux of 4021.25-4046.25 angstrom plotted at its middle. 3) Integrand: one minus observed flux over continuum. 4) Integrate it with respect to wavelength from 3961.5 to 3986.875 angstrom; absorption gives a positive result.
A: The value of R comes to 8.7 angstrom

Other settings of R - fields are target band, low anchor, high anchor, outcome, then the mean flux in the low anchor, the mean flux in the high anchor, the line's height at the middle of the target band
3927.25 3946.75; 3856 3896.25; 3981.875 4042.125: 7.4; 13.4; 21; 16.8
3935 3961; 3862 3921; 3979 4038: 5.3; 14.5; 20.7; 17.5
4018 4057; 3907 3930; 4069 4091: -4.3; 15.4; 20.9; 19.5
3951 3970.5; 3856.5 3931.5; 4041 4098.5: 4.6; 14.1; 20.7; 16.6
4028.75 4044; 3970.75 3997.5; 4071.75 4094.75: -2.3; 16.7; 20.6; 18.8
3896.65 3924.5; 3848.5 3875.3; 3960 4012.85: -1.7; 14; 16.4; 14.9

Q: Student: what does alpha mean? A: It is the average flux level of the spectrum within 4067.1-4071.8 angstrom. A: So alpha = 22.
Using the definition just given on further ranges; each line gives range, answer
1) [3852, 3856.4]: 14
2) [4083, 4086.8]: 19.6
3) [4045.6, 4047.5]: 19.1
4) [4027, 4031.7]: 21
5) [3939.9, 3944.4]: 12.9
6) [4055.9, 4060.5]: 21.1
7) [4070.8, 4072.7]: 21.7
